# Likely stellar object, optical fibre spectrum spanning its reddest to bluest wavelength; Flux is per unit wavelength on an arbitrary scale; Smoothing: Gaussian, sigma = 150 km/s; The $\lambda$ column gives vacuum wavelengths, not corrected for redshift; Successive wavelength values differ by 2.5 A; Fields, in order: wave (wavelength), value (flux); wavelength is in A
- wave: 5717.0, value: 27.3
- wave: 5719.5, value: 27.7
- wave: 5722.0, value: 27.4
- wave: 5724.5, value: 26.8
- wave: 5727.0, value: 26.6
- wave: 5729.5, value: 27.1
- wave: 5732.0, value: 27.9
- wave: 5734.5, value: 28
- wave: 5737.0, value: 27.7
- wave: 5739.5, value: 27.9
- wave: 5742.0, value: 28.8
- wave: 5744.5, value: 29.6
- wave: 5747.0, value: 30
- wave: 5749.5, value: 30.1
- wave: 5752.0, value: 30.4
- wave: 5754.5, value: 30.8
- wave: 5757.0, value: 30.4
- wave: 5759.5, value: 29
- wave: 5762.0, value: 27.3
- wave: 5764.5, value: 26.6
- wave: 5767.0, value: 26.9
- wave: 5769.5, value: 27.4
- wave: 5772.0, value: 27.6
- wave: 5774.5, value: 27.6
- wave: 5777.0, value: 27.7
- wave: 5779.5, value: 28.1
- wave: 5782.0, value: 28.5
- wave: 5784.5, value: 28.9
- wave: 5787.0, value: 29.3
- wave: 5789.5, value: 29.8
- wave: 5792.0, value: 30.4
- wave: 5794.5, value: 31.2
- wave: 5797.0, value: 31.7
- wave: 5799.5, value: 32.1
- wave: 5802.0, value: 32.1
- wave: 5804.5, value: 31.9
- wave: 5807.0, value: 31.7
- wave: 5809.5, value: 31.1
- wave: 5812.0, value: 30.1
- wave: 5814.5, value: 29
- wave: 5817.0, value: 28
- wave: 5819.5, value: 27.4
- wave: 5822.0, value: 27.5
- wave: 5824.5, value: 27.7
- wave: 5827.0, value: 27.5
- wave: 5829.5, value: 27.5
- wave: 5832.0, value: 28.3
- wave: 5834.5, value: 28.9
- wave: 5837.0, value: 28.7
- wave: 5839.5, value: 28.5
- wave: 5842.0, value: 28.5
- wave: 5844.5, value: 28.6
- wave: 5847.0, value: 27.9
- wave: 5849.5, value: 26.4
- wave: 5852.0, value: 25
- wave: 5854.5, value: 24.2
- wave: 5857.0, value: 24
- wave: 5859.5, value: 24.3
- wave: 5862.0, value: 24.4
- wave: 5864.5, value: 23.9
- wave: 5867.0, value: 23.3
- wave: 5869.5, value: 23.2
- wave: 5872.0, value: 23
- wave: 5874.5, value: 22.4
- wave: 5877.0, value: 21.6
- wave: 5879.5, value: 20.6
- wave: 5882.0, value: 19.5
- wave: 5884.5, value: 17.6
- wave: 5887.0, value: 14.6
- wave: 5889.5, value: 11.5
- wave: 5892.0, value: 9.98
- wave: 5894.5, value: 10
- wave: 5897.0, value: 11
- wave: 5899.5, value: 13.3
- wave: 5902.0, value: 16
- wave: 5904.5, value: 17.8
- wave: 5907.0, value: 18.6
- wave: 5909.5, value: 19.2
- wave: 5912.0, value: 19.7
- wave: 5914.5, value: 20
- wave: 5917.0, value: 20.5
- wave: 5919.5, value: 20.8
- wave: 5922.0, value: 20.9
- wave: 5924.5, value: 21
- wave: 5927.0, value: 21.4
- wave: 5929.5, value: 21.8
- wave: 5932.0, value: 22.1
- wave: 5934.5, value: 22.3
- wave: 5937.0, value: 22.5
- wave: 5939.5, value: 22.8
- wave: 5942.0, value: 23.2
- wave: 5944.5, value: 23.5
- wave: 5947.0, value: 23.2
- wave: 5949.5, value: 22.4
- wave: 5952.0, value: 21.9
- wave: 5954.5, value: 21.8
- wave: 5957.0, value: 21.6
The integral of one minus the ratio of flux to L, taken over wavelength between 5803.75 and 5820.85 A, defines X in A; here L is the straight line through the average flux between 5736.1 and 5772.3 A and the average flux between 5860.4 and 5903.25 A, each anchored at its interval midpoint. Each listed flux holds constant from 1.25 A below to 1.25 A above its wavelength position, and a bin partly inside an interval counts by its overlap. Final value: -4.2 A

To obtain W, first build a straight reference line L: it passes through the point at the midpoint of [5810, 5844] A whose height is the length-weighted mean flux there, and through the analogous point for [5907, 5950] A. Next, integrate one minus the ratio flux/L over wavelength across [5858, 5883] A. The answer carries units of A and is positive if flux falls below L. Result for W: 2.7 A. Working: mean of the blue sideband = 28.3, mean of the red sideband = 21.5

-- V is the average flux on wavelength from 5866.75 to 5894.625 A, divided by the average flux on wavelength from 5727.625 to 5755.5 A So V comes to 0.63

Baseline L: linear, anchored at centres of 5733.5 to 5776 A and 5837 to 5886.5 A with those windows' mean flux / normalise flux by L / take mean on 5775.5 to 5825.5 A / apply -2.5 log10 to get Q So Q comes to -0.12 mag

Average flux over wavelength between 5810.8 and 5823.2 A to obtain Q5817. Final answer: 28.4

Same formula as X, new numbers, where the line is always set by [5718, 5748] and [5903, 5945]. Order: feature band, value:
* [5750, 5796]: -4.1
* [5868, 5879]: 0.2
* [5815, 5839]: -3.4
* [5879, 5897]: 6.5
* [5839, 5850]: -1.9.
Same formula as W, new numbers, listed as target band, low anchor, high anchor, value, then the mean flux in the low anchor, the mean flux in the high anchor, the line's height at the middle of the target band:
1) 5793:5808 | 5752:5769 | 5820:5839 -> -1.86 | 28.6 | 28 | 28.3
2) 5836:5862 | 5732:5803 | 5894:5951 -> -2.37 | 29.1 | 19.9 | 24.3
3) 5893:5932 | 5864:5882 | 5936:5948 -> 7.79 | 22.3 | 23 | 22.7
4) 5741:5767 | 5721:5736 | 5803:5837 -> -1.33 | 27.3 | 29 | 27.8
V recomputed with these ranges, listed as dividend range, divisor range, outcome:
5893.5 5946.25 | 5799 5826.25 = 0.66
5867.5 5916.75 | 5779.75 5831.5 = 0.59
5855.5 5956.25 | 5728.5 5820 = 0.69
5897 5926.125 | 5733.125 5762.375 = 0.64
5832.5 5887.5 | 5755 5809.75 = 0.82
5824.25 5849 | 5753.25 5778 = 1.00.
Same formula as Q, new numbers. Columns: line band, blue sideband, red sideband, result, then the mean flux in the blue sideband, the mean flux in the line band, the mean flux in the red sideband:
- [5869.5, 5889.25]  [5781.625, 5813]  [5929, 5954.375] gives 0.31 mag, 30.7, 19.7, 22.6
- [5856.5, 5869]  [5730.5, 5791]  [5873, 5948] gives -0.09 mag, 28.6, 23.9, 19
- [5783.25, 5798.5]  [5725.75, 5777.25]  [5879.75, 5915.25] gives -0.21 mag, 28.4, 30.2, 15.7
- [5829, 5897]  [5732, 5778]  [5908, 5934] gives 0.05 mag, 28.5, 22.6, 20.8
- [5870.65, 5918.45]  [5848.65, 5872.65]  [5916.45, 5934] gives 0.30 mag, 24.2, 17.2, 21.3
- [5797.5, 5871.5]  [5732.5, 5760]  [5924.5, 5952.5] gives -0.06 mag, 29.3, 27.6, 22.4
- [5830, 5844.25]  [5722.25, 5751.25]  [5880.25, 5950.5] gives -0.24 mag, 28.2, 28.5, 18.8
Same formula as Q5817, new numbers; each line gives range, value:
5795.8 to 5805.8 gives 31.9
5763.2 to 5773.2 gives 27.1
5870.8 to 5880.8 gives 21.9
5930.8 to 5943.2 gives 22.6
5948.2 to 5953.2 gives 22.2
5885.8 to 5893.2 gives 12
